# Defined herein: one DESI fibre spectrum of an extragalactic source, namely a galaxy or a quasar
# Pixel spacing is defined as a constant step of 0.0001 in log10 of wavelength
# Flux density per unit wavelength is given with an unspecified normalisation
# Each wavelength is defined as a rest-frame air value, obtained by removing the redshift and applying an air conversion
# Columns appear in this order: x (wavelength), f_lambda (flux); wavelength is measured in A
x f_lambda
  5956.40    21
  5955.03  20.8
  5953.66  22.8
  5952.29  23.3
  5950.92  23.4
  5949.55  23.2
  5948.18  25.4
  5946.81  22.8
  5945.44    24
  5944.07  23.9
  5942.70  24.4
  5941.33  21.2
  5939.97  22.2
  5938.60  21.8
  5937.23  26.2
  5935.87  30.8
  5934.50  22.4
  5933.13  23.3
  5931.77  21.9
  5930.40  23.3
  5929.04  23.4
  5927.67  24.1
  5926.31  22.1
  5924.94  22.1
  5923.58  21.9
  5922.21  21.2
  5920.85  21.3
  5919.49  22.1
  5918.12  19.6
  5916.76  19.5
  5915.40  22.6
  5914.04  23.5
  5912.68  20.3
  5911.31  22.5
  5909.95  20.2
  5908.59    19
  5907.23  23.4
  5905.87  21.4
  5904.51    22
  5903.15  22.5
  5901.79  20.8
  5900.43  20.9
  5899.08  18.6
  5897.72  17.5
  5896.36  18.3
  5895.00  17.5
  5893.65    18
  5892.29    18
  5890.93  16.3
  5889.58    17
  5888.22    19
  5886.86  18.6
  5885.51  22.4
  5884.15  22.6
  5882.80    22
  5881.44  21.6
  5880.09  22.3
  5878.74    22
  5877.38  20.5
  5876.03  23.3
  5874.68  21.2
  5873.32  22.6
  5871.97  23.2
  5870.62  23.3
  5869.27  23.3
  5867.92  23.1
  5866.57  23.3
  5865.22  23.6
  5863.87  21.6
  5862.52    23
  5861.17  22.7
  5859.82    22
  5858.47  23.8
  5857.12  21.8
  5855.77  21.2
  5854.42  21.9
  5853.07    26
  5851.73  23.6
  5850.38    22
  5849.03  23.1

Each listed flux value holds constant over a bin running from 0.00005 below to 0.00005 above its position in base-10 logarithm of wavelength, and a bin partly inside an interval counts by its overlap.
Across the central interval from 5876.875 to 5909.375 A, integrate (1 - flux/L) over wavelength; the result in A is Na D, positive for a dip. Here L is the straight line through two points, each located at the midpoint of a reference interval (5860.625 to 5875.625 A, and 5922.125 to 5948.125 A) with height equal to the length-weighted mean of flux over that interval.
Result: 4.17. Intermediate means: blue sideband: 22.8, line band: 20.1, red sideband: 23.4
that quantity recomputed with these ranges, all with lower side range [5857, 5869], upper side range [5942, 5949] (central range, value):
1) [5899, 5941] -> 2.63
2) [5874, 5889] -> 1.12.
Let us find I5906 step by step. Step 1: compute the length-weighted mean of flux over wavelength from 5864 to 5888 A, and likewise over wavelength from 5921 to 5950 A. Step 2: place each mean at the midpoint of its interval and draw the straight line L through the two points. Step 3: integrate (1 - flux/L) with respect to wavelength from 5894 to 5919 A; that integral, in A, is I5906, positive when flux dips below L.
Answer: 2.5 A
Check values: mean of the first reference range 22.2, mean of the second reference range 23.4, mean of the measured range 20.5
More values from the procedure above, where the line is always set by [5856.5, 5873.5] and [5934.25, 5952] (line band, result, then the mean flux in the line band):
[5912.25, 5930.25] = 1.37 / 21.9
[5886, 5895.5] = 2.20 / 17.9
